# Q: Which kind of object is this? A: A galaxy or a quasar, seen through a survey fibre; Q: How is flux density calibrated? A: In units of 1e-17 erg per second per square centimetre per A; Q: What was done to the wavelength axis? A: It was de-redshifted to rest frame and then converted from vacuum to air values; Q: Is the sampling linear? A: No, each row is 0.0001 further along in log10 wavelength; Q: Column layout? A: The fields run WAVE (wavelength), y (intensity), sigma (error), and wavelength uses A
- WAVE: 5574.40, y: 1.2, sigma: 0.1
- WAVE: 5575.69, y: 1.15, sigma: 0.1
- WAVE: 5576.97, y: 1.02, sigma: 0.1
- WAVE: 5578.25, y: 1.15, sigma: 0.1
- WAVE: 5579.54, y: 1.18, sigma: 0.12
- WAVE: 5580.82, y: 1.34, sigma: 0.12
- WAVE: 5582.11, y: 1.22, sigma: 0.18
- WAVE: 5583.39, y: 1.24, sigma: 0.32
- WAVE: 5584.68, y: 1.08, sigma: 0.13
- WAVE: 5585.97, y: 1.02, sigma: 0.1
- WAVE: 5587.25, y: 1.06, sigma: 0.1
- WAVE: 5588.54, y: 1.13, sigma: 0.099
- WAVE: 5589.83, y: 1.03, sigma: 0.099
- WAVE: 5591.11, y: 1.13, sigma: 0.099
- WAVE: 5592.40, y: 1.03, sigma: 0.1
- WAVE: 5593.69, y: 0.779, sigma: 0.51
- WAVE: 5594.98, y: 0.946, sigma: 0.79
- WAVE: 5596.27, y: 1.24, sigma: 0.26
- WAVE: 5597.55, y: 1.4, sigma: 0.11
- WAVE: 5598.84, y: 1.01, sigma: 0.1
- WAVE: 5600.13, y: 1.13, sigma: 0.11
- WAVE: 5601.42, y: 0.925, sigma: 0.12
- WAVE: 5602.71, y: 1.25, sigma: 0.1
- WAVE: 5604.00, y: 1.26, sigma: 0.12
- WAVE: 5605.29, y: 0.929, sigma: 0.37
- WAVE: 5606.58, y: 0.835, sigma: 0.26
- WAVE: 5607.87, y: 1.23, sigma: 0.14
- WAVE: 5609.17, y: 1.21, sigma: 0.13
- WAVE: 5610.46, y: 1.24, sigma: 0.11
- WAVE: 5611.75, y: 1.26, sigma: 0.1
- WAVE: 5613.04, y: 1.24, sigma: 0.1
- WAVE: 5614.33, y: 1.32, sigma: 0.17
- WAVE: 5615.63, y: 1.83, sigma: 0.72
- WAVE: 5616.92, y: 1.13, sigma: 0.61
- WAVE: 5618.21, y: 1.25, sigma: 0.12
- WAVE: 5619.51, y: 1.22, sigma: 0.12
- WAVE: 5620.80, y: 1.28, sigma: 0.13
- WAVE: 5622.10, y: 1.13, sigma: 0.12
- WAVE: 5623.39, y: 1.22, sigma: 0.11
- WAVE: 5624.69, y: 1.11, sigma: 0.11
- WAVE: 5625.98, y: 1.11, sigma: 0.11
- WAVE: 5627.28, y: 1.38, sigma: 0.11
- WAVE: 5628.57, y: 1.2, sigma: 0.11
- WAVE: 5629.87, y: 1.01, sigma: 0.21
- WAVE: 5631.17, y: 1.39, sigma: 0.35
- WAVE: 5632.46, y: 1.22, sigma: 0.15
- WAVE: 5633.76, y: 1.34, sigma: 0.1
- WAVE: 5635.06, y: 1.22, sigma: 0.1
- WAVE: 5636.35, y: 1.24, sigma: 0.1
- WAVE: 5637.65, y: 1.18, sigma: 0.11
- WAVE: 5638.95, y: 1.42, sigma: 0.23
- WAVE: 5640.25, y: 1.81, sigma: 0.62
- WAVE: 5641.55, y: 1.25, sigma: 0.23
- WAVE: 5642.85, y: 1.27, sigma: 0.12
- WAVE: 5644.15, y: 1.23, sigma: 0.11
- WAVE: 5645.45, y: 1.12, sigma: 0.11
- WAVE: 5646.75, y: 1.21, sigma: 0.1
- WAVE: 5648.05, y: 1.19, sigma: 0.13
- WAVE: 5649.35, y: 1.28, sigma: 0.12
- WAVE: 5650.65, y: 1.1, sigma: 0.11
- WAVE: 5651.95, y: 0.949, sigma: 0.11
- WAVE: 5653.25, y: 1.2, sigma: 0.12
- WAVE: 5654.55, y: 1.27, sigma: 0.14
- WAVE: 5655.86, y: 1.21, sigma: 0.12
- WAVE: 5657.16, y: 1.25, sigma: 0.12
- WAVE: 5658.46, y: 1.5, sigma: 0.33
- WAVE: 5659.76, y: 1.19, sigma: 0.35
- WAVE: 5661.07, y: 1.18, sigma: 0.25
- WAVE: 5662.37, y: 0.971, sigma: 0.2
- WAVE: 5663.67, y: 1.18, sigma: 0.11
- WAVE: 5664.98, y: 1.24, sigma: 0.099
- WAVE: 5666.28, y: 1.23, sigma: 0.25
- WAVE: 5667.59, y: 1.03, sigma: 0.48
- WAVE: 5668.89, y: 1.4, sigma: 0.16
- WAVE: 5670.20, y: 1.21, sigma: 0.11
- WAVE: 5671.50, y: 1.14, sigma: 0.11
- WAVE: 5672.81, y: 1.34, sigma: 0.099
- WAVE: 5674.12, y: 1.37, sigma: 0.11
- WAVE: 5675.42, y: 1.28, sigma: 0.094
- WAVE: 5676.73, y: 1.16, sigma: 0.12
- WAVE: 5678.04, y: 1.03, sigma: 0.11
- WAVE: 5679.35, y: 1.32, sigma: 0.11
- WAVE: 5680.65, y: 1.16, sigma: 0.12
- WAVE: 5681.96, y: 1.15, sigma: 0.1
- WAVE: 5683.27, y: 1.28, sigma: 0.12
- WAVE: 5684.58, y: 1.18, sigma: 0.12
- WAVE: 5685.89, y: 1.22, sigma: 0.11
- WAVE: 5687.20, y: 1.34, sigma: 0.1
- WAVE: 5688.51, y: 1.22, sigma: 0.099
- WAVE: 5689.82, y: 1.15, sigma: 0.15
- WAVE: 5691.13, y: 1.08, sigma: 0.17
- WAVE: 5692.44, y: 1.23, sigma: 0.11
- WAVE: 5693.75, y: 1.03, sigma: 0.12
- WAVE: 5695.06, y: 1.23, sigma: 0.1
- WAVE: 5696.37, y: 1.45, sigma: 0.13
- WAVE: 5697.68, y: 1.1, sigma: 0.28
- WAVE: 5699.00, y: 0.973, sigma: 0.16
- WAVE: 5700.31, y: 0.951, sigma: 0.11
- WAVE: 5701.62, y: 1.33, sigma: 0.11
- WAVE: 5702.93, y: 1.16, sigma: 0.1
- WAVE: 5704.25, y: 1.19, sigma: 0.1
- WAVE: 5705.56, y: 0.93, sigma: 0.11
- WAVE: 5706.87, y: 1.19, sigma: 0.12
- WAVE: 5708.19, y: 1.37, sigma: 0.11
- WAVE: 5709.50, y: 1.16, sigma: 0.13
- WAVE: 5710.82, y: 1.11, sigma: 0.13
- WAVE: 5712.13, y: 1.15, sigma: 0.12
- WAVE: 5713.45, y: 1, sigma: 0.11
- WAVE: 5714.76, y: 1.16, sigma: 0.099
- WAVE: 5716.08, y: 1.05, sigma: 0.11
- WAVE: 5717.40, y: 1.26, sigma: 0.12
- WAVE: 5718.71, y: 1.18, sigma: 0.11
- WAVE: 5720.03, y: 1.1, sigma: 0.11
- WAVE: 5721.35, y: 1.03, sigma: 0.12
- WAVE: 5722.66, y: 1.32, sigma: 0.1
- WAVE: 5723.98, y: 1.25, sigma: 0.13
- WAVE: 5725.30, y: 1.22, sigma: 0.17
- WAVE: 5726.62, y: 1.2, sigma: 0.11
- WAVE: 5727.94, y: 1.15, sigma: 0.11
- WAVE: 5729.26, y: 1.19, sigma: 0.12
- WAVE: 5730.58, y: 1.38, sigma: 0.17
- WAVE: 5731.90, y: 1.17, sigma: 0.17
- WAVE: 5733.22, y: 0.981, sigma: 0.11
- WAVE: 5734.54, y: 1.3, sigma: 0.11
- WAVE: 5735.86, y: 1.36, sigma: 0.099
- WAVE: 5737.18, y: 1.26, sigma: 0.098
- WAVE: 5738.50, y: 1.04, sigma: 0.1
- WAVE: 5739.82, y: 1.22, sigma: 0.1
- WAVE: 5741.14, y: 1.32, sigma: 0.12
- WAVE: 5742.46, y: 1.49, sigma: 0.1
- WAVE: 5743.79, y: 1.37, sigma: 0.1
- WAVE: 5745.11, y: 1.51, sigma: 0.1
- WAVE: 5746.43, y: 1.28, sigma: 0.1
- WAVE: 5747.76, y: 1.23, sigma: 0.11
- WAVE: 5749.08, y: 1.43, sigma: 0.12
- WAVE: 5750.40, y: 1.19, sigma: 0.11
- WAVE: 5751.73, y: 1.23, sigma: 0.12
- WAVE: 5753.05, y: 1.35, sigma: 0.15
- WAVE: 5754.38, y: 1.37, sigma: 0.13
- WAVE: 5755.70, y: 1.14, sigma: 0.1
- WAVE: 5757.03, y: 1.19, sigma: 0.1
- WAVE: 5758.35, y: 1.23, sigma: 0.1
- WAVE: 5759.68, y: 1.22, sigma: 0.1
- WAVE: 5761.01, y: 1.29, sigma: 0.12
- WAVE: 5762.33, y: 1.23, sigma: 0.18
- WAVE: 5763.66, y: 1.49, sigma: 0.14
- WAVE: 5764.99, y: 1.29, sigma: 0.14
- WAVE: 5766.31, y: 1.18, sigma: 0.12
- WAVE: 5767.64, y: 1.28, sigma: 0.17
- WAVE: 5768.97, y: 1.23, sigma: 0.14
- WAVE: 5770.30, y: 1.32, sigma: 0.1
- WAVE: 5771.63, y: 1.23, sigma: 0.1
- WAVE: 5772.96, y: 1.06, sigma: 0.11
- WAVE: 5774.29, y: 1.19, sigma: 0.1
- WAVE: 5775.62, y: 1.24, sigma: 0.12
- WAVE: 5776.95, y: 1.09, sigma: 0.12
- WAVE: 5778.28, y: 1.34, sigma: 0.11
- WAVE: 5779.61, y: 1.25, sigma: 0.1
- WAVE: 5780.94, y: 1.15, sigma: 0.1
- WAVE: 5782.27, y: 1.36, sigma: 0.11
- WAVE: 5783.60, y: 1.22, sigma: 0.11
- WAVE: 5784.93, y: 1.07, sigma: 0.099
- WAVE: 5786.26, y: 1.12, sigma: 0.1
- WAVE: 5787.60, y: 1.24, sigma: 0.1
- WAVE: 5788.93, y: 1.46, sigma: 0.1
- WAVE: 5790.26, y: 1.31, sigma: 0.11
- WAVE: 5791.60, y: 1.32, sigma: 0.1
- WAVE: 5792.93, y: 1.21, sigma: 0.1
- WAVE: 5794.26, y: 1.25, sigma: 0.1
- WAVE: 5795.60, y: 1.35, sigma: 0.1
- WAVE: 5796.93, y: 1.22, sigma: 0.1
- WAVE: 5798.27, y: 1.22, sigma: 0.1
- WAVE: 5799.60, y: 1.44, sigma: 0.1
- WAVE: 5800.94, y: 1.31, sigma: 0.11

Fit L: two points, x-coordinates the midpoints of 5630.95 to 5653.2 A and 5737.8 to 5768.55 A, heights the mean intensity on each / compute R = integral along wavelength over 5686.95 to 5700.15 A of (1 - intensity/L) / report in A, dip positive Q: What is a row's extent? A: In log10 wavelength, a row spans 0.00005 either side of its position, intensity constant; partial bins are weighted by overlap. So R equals 1.1 A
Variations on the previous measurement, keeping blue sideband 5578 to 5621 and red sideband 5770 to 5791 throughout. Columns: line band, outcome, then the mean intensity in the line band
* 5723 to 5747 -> -1.0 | 1.26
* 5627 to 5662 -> -2.1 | 1.25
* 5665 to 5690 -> -0.7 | 1.22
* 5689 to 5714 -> 1.1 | 1.15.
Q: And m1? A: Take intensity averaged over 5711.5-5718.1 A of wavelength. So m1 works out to 1.12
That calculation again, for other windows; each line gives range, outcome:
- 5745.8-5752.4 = 1.27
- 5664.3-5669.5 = 1.22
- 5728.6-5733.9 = 1.18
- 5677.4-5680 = 1.18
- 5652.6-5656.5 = 1.23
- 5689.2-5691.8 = 1.12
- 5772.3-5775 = 1.13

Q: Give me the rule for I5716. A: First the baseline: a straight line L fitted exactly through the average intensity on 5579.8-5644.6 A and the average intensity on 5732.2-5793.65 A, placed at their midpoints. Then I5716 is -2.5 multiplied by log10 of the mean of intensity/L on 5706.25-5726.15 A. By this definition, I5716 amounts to 0.06 mag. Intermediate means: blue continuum 1.2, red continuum 1.26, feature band 1.17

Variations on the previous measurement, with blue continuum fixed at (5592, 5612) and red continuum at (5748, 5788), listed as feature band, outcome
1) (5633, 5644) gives -0.18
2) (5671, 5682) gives -0.05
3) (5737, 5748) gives -0.07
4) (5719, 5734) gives 0.02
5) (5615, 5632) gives -0.12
